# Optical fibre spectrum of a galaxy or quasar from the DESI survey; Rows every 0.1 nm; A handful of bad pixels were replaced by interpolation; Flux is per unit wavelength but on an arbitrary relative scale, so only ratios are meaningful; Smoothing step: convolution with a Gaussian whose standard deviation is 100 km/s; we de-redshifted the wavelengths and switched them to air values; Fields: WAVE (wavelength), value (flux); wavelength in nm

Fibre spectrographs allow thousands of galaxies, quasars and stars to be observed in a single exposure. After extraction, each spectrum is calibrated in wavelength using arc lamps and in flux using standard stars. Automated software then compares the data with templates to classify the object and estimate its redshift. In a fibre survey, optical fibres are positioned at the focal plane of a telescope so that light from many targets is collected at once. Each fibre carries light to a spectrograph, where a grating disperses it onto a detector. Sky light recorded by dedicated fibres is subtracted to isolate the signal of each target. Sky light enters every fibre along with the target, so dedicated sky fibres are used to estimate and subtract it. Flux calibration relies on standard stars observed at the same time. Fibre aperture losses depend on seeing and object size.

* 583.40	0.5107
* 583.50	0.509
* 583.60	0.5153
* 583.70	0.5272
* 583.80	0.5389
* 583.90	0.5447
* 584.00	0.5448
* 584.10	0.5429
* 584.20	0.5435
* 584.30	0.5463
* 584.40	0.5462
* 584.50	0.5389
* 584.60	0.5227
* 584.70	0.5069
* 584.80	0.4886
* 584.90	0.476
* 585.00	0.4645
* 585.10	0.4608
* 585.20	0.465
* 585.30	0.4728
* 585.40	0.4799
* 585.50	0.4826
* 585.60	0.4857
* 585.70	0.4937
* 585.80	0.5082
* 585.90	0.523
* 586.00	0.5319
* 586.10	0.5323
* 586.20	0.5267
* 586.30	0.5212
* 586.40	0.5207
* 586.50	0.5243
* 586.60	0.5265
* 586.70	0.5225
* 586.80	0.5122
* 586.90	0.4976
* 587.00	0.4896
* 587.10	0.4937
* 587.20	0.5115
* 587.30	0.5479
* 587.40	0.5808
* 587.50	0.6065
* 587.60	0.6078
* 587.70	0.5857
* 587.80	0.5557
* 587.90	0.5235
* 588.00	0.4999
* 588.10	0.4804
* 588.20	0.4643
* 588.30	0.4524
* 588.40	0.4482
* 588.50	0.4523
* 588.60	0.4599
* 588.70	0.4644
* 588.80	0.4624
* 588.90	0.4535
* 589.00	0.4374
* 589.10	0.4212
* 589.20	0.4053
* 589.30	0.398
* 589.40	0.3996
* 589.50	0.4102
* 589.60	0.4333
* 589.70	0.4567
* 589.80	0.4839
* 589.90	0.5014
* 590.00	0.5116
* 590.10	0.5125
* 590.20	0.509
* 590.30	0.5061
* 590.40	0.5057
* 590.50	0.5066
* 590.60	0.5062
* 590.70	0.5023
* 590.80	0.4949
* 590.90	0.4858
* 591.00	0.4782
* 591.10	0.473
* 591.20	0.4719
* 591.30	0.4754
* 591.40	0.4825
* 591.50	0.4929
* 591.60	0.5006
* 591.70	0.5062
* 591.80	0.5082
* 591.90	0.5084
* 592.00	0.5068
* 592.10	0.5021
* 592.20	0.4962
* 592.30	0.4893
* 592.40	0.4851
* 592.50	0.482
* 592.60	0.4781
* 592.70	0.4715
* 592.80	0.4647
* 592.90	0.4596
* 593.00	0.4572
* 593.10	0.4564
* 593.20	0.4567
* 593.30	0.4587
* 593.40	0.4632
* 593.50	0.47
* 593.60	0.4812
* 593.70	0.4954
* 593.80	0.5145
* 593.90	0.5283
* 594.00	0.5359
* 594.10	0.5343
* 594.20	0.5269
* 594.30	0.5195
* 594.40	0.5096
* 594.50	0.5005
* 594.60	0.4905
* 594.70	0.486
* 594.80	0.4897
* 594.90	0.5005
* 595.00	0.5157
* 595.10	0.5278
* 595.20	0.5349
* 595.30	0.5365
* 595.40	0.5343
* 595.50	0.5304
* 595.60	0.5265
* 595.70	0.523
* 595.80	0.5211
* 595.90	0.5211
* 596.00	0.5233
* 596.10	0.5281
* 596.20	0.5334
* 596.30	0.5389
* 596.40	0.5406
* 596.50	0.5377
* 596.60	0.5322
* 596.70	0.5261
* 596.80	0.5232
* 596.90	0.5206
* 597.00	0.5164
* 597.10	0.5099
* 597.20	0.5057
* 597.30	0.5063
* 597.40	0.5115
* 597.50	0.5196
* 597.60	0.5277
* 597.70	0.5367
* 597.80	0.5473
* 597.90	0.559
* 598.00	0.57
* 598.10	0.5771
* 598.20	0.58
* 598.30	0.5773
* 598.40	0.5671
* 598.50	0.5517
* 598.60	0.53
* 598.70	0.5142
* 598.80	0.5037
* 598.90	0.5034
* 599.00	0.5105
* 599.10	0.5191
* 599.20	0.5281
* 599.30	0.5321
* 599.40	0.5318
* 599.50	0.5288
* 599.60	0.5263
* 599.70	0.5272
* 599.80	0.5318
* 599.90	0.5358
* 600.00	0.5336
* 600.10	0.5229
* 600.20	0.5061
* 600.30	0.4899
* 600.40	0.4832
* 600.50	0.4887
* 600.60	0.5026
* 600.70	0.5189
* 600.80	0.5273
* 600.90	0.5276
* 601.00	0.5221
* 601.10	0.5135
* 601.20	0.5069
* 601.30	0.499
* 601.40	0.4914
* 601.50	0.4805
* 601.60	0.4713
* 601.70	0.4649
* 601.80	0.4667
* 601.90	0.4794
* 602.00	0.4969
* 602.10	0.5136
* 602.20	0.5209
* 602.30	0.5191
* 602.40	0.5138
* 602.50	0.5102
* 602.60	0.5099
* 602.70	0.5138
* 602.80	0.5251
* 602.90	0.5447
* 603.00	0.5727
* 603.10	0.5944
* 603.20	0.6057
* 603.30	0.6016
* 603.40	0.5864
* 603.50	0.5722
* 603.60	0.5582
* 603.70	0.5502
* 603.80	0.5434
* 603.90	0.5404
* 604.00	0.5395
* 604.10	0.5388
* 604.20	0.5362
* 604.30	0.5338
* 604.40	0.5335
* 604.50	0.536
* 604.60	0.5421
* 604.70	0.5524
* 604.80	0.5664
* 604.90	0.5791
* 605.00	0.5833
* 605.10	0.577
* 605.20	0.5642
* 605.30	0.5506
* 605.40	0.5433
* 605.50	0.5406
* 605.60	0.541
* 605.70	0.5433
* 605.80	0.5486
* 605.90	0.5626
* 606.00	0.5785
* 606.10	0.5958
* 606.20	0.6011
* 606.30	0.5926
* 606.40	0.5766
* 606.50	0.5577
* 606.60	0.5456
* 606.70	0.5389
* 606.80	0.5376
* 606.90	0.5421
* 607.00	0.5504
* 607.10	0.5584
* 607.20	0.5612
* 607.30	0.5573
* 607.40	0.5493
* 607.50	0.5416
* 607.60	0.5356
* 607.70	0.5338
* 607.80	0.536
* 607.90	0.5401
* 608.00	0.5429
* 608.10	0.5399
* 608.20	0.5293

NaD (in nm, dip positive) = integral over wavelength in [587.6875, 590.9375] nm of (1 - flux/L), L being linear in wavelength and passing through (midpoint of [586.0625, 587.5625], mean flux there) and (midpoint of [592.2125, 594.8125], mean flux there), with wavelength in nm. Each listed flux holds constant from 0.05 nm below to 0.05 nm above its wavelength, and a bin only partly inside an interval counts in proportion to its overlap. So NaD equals 0.248 nm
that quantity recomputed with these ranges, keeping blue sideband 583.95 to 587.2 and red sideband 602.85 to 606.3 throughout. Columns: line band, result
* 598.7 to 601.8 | 0.219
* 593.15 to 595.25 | 0.122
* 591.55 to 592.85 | 0.086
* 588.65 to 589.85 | 0.193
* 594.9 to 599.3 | 0.078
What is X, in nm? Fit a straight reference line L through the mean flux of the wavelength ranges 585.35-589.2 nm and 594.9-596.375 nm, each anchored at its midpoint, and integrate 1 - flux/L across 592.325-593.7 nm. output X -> 0.13 nm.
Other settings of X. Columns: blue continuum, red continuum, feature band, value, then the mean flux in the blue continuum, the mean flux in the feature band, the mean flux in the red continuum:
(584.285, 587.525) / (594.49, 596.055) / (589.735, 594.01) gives 0.209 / 0.511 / 0.49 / 0.517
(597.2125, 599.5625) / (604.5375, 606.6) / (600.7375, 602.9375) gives 0.177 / 0.536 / 0.505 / 0.564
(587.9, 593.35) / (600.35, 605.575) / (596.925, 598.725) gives -0.111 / 0.474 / 0.539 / 0.532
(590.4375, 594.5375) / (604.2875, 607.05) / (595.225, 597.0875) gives -0.068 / 0.491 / 0.528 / 0.558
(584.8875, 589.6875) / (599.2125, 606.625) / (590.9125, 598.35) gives 0.037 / 0.491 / 0.51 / 0.536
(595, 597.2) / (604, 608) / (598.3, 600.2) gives 0.025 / 0.527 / 0.528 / 0.554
